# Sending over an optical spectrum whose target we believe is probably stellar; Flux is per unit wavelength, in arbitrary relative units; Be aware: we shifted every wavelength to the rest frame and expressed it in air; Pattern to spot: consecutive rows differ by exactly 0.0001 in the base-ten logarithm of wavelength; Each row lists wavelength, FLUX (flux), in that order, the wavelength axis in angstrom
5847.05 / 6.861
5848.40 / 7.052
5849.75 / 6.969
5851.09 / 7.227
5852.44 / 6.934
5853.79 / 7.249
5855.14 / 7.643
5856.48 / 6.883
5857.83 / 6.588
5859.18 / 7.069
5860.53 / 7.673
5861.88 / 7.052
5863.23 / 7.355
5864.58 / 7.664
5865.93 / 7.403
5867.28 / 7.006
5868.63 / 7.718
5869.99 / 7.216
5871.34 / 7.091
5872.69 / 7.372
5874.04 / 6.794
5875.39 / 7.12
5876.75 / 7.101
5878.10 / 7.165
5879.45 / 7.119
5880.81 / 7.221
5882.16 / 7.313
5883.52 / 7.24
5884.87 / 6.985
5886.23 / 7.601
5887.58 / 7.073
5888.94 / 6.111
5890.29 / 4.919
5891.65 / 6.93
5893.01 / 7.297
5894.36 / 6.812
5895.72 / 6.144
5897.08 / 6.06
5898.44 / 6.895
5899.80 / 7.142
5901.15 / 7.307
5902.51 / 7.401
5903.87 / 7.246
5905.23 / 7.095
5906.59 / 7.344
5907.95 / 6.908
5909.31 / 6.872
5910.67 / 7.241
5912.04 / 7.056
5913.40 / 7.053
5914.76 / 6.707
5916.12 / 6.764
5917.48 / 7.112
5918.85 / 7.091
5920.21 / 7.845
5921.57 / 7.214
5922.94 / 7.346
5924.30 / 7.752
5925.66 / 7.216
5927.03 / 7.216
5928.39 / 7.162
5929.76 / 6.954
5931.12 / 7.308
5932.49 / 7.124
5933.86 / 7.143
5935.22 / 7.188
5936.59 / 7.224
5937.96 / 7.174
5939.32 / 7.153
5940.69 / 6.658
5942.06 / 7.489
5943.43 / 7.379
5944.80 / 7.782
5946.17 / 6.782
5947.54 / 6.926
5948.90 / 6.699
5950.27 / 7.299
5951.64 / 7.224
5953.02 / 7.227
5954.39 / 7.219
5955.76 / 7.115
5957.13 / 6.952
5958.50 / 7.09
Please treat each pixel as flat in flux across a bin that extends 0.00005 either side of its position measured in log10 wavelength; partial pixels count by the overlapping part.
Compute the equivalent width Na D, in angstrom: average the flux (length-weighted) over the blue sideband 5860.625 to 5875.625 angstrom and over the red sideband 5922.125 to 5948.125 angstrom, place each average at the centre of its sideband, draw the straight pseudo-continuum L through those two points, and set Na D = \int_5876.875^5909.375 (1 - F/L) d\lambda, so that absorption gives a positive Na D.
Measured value 1.4 angstrom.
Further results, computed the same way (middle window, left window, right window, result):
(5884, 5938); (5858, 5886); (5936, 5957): 1.21 angstrom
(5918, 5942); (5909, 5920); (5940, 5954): -0.50 angstrom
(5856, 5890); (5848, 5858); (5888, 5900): -1.74 angstrom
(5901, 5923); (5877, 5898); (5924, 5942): -0.44 angstrom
